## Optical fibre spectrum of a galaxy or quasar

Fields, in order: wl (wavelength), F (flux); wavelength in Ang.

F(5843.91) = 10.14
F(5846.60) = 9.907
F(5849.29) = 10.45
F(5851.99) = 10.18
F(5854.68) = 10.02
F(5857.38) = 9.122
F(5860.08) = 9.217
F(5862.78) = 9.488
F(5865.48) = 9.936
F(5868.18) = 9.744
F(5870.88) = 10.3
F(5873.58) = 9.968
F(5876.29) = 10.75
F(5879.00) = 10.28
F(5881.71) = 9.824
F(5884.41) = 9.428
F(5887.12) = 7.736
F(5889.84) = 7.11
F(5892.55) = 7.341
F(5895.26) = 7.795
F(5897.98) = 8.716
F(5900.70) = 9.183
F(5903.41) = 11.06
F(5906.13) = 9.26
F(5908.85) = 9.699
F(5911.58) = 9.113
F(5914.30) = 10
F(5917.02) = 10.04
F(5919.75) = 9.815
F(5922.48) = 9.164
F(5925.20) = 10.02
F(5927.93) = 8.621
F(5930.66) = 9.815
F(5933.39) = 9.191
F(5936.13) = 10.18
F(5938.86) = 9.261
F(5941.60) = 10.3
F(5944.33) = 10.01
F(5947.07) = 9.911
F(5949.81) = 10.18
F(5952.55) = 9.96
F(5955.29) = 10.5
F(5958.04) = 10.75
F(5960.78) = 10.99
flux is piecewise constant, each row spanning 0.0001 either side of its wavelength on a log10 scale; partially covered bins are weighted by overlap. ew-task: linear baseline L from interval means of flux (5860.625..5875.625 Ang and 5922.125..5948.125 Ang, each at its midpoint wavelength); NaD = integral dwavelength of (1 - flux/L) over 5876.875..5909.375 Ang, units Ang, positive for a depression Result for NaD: 2.8 Ang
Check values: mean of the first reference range 9.89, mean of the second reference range 9.67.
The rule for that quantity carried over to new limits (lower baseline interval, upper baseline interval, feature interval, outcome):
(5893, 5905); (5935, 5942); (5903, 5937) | -0.6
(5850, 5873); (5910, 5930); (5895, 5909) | 0.4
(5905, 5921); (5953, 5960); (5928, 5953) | 1.1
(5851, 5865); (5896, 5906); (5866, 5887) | -0.8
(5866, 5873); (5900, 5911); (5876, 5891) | 1.3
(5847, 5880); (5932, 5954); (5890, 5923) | 2.4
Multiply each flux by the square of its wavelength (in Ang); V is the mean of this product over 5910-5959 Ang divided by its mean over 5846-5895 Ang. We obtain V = 1.1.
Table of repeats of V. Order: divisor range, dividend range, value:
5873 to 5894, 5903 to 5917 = 1.09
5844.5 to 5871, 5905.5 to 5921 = 1.00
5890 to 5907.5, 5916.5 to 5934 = 1.09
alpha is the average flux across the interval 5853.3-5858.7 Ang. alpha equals 9.58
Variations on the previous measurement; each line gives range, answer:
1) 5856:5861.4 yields 9.16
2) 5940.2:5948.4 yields 10.1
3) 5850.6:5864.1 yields 9.6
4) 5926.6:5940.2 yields 9.42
